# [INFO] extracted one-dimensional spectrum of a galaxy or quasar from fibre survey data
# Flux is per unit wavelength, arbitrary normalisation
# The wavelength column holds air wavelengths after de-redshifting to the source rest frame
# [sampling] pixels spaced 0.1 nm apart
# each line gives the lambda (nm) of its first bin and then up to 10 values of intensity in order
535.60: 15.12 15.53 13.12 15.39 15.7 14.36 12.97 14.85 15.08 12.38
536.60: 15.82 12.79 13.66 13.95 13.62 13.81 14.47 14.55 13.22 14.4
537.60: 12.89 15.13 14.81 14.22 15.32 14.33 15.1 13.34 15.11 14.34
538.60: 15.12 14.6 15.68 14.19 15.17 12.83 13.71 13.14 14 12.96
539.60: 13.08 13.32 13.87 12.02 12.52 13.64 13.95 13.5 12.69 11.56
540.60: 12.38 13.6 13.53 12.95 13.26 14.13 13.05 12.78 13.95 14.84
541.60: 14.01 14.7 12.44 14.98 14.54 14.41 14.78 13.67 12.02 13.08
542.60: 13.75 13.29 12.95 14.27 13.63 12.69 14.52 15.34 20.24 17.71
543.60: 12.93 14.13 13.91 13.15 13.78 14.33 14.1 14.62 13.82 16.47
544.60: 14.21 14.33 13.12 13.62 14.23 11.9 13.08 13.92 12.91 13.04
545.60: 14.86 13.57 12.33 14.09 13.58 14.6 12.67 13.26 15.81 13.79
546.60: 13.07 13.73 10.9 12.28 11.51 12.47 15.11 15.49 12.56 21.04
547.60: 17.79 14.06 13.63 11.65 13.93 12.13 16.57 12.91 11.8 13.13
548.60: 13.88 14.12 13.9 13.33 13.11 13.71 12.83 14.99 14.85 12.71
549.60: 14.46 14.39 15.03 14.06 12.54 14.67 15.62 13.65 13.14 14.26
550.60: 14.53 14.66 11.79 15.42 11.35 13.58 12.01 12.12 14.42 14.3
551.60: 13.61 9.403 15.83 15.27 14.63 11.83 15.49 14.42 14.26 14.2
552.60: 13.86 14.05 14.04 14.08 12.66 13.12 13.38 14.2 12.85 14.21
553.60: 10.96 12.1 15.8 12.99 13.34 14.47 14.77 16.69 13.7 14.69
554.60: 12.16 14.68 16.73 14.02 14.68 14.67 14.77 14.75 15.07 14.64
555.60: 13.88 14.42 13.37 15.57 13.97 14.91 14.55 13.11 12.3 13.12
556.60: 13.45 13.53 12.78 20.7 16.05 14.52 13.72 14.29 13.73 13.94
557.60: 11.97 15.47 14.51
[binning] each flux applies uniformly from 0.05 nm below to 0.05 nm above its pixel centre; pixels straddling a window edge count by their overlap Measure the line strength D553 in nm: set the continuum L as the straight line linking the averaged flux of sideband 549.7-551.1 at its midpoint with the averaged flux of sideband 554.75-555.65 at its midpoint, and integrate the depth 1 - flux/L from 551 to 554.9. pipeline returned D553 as 0.163 nm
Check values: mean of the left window 13.9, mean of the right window 14.8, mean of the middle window 13.8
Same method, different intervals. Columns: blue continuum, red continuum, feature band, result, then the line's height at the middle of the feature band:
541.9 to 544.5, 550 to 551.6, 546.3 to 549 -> 0.01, 13.9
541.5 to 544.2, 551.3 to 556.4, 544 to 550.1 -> 0.13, 14.1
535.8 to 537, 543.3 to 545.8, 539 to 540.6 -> 0.12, 14.2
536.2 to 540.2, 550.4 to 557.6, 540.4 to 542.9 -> 0.09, 14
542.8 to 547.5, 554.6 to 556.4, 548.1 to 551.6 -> 0.11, 14.2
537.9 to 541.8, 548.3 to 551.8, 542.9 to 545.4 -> -0.11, 13.7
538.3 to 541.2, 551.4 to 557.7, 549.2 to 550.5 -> -0.02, 13.9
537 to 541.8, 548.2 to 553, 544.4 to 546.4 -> 0.01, 13.8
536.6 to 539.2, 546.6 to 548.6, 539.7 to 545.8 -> 0.10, 14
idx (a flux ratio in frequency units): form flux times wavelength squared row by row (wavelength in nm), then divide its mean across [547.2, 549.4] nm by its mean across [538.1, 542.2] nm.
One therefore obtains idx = 1.1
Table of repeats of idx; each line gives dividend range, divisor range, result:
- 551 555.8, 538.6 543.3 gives 1.07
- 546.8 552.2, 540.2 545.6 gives 1.02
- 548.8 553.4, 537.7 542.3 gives 1.04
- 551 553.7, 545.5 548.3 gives 0.99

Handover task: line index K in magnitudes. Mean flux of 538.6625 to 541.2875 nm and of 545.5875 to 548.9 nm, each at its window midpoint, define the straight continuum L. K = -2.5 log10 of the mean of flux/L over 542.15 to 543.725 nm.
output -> -0.057 mag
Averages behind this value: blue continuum 13.4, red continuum 13.8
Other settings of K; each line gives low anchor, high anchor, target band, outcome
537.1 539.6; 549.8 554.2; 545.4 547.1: 0.05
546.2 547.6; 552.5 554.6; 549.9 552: 0.02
